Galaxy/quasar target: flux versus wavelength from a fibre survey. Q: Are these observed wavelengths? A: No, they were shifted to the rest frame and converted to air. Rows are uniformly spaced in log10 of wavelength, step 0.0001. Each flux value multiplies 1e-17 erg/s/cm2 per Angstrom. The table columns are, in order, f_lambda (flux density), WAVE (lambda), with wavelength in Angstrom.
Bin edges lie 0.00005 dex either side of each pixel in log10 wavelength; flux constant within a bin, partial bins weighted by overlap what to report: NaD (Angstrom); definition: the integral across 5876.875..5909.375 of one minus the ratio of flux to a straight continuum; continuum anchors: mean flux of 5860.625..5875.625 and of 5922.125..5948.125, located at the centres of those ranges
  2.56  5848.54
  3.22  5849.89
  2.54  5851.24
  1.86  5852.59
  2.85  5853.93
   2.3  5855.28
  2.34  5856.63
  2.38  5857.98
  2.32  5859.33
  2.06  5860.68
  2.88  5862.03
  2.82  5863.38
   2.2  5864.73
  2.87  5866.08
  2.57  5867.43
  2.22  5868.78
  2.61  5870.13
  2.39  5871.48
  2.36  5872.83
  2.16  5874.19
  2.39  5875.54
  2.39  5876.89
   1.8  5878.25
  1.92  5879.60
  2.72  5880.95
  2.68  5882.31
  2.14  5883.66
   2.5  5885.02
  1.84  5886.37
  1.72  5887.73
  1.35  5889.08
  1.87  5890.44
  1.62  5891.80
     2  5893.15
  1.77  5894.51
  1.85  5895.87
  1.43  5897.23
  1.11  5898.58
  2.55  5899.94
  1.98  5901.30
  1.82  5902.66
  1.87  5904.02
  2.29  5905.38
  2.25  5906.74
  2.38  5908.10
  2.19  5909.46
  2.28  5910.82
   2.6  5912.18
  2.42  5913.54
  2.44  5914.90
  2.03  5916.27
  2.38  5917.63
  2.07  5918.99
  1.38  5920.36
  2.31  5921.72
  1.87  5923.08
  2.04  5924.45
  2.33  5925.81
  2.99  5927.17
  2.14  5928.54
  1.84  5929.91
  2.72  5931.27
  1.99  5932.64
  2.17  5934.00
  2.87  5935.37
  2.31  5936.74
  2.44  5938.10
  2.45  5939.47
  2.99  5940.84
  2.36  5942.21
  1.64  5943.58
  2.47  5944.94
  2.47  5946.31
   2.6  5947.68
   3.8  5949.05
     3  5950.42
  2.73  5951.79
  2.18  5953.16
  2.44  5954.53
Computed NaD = 5.9 Angstrom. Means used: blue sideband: 2.48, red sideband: 2.35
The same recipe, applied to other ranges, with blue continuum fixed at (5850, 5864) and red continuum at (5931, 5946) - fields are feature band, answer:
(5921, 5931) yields 0.7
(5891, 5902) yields 2.9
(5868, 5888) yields 1.5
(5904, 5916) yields 0.5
